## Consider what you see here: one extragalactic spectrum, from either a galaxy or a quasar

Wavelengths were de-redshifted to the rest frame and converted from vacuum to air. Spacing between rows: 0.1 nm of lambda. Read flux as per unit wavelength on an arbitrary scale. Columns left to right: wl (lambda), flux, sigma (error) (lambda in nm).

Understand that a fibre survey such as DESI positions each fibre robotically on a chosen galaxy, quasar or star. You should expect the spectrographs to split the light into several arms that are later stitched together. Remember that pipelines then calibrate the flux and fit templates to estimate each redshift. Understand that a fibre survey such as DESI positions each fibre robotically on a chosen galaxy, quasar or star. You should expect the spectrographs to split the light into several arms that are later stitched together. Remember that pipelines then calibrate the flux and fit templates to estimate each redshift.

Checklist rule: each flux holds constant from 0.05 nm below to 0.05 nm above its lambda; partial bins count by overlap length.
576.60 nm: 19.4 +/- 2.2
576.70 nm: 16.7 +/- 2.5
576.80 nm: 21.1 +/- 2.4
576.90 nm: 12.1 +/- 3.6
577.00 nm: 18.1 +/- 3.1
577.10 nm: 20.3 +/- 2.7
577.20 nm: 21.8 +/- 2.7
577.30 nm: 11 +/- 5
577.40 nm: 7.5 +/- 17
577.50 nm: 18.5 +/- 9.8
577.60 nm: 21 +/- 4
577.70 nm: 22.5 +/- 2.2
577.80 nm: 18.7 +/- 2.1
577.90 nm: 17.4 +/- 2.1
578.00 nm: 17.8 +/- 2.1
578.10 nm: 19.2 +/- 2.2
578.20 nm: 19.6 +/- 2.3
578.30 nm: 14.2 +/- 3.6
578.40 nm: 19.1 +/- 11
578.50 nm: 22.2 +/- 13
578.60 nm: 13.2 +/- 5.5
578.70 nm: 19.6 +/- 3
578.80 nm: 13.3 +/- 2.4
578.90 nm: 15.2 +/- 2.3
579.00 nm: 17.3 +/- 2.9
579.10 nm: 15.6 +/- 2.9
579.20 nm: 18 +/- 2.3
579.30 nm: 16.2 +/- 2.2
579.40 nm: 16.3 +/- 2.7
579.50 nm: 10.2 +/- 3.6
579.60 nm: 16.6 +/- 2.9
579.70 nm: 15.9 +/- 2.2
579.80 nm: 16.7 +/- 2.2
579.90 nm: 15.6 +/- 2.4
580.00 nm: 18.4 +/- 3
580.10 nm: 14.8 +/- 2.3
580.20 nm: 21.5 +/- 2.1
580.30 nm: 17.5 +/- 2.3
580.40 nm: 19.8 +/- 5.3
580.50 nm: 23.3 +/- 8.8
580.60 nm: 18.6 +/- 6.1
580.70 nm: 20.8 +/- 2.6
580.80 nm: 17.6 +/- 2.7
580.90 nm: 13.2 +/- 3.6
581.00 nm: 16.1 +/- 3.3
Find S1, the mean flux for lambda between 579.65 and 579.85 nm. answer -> 16.3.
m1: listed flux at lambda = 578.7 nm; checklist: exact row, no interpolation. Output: 19.6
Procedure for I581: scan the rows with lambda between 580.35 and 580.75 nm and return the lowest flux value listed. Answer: 18.6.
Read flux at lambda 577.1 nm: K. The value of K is 20.3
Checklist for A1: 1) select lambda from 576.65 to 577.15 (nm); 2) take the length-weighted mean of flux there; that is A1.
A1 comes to 17.7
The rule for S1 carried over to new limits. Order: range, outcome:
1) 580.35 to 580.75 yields 20.6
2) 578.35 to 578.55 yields 20.6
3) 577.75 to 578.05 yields 18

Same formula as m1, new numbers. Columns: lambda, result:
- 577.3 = 11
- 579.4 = 16.3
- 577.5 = 18.5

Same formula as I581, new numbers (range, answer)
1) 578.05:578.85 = 13.2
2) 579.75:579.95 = 15.6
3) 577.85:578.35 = 14.2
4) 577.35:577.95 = 7.5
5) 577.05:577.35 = 11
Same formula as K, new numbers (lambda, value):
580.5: 23.3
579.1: 15.6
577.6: 21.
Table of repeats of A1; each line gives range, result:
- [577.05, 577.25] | 21.1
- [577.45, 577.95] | 19.6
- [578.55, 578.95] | 15.3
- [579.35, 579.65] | 14.4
